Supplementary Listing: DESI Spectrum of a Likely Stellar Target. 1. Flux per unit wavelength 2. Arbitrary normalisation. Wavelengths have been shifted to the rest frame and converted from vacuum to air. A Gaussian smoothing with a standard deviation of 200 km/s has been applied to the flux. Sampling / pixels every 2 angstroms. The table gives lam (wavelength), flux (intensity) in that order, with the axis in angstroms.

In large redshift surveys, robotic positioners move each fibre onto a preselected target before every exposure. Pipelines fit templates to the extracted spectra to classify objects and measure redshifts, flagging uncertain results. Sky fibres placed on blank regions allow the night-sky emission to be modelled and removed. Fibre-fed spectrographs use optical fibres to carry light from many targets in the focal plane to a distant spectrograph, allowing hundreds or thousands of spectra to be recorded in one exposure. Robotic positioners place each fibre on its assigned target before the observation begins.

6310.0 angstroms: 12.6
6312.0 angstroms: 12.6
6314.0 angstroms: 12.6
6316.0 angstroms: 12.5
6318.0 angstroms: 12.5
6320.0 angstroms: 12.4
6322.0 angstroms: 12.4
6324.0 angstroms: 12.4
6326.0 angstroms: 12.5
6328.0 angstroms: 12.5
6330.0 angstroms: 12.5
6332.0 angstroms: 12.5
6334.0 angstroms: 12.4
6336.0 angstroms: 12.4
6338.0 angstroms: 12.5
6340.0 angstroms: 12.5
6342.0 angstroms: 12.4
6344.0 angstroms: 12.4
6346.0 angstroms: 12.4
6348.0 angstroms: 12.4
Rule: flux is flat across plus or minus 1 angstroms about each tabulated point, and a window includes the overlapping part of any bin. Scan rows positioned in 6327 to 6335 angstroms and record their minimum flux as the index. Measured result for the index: 12.4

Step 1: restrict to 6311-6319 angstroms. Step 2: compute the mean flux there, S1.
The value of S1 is 12.6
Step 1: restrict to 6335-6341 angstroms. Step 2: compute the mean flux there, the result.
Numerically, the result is 12.5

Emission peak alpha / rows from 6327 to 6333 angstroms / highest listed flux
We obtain 12.5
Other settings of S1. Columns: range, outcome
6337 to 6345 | 12.4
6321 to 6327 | 12.4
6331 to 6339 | 12.4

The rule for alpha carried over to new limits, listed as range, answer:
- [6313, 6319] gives 12.6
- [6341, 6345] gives 12.4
